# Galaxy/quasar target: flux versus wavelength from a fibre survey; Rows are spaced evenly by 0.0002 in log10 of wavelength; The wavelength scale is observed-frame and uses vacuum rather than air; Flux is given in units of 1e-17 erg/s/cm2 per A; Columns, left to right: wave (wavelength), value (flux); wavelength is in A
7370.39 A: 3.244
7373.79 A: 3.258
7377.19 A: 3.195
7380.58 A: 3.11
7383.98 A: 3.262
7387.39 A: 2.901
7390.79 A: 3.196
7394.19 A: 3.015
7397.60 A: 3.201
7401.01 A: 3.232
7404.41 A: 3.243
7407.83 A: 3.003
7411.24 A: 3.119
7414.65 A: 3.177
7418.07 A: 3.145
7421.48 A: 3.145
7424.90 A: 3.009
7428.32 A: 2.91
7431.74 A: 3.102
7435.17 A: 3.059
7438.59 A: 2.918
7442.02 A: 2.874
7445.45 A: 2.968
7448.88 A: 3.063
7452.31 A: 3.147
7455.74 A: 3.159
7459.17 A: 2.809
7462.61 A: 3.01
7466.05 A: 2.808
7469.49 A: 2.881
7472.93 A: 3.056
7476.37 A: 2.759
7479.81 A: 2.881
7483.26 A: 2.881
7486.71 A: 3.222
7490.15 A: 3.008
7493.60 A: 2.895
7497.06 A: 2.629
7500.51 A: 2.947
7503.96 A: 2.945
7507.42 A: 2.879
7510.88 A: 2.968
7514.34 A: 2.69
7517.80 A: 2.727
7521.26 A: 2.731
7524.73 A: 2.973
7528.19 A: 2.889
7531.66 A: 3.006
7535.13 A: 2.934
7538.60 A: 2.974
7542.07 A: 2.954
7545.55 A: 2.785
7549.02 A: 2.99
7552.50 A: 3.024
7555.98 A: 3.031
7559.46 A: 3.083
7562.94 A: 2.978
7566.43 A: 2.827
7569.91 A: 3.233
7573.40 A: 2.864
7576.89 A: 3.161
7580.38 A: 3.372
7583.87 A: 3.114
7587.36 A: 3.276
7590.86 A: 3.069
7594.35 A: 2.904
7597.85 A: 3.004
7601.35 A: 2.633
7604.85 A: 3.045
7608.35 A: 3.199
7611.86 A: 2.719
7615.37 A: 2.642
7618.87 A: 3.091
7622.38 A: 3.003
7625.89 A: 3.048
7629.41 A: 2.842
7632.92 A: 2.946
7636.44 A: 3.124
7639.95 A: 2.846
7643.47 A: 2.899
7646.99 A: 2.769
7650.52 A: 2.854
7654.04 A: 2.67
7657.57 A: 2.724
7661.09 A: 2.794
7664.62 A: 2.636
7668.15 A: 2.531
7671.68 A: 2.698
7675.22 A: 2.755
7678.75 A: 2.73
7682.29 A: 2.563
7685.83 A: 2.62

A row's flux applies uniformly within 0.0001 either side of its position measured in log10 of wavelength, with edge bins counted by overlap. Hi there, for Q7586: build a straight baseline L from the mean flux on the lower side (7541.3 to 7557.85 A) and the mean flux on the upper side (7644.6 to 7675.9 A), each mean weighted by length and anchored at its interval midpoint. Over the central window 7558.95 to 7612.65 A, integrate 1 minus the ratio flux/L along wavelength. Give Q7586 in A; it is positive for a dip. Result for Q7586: -2.9 A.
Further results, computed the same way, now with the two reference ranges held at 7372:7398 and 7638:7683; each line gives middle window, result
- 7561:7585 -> -1.81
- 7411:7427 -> -0.13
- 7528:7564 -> -0.86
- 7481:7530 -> 1.28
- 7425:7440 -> 0.34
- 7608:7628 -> -0.96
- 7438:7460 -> 0.31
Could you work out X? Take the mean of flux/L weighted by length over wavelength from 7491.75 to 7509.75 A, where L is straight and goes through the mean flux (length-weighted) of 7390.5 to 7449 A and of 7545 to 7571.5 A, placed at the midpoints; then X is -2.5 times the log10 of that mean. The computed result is 0.06 mag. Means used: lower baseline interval 3.07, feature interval 2.86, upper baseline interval 3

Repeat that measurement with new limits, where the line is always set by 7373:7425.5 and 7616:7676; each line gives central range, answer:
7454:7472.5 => 0.043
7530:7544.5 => 0.004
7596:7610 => -0.030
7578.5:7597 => -0.084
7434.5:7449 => 0.045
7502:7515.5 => 0.046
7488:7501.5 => 0.053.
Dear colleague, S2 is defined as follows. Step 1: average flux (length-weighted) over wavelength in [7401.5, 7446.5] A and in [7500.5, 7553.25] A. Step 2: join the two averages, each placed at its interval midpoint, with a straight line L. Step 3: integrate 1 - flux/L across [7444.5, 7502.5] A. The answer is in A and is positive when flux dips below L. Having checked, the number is 0.6 A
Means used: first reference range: 3.06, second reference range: 2.9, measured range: 2.95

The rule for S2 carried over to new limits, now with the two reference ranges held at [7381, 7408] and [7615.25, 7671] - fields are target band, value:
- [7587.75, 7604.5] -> -0.3 A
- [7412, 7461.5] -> 0.8 A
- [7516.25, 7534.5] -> 0.7 A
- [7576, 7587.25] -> -1.2 A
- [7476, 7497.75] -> 0.8 A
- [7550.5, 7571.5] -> -0.6 A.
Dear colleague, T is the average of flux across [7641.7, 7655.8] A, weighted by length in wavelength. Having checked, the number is 2.8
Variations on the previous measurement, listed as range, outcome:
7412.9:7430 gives 3.08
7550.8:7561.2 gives 3.05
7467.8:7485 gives 2.89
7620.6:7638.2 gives 2.99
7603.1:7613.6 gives 2.99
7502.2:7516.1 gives 2.87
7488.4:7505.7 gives 2.89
